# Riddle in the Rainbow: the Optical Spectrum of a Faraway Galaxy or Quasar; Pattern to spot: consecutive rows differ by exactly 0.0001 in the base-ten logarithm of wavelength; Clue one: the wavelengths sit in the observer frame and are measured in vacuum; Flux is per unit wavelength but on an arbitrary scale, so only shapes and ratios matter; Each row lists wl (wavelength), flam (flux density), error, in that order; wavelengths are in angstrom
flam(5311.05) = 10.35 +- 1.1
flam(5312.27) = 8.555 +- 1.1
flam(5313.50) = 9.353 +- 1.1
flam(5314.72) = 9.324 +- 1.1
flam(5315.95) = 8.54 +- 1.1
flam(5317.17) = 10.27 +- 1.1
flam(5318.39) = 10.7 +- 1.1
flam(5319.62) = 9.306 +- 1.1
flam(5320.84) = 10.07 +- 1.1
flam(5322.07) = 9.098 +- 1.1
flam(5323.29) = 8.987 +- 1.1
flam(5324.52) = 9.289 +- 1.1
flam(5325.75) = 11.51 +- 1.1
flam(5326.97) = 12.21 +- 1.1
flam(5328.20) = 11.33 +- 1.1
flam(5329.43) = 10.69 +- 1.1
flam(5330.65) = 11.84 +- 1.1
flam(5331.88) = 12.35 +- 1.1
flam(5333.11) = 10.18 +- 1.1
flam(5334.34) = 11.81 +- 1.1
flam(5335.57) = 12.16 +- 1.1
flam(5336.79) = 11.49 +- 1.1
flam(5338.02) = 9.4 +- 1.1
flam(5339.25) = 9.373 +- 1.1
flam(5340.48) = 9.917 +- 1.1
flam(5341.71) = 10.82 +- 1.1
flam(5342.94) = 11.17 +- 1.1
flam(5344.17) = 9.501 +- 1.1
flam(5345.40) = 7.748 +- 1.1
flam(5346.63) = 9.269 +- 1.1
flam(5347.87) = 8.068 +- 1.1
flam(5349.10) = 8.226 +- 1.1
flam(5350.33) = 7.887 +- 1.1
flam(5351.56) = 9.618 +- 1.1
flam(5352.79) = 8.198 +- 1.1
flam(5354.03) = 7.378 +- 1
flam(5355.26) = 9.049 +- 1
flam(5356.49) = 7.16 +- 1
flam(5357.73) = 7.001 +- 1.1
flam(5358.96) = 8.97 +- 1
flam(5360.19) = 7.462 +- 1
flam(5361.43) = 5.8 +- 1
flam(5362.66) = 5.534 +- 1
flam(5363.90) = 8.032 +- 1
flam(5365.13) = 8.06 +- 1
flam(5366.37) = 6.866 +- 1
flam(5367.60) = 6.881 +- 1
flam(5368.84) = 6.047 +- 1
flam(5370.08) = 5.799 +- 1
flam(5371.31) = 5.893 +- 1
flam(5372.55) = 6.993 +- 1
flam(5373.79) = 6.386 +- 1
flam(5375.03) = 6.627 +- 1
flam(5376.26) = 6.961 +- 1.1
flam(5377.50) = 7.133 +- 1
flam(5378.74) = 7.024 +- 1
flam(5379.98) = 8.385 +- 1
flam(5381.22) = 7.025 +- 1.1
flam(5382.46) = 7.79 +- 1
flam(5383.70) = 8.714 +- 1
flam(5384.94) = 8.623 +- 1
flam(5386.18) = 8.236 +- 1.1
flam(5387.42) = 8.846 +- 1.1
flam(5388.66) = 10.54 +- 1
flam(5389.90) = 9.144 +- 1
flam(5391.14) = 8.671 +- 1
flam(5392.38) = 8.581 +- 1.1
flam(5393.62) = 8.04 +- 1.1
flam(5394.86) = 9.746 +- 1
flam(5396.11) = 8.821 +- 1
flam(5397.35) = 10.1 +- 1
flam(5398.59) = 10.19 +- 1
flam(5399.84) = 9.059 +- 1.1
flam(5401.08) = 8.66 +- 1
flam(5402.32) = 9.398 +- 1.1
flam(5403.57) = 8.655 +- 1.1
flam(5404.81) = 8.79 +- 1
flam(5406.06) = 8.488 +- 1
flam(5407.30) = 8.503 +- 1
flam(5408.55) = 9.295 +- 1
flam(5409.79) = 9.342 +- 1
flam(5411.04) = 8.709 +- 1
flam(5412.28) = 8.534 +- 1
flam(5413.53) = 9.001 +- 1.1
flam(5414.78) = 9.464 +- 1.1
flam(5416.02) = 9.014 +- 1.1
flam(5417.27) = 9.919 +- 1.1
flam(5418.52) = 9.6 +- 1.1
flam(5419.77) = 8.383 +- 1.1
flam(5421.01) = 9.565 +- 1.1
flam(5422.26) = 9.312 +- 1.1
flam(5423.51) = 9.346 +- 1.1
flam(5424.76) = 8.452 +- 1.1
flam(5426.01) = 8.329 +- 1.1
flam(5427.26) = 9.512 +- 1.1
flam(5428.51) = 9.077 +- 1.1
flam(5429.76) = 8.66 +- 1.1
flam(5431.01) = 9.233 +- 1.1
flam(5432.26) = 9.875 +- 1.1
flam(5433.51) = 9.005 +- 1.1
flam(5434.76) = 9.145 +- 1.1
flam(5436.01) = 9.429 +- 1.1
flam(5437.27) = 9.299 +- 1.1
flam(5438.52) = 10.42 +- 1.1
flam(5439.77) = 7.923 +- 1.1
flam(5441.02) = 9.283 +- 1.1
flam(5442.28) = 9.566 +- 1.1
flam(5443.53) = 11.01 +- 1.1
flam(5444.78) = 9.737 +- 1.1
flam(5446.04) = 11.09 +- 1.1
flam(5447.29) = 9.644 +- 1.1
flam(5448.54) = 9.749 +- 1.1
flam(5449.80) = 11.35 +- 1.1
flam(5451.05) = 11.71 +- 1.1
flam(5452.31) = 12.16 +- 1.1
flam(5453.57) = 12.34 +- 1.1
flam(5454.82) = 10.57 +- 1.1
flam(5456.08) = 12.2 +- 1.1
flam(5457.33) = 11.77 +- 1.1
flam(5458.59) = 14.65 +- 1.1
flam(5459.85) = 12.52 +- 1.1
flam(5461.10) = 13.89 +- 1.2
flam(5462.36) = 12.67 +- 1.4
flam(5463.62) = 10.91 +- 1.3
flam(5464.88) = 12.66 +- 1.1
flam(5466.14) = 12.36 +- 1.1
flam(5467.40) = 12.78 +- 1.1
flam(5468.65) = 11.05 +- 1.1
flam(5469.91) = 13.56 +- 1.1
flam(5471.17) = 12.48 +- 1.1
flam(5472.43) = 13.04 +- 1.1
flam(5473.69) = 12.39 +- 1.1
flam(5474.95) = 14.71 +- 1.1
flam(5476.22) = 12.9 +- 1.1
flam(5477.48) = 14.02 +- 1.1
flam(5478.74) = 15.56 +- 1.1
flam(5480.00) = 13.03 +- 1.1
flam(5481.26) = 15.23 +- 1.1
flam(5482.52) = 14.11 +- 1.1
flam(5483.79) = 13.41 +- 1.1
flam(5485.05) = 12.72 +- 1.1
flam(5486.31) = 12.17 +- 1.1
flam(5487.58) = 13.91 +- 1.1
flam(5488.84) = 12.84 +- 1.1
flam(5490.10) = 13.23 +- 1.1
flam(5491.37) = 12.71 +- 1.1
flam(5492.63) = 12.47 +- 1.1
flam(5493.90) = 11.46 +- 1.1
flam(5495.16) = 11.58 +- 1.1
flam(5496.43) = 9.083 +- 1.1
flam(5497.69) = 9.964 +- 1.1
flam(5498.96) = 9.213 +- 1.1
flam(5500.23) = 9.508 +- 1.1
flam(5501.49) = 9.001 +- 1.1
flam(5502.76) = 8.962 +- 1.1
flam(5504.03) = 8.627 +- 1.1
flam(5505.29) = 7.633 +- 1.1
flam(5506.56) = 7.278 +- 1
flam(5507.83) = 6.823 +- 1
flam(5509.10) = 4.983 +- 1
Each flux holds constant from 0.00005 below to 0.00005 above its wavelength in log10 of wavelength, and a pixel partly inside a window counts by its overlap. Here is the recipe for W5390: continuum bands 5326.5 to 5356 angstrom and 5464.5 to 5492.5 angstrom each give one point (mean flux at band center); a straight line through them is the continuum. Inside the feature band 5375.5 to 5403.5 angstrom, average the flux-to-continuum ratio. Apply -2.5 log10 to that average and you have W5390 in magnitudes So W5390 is 0.277 mag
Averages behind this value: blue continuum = 9.96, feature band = 8.61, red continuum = 13.2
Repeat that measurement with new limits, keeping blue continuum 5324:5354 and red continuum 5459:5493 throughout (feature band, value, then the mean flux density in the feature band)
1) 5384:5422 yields 0.26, 9.06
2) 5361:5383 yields 0.50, 6.85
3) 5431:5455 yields 0.22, 10.1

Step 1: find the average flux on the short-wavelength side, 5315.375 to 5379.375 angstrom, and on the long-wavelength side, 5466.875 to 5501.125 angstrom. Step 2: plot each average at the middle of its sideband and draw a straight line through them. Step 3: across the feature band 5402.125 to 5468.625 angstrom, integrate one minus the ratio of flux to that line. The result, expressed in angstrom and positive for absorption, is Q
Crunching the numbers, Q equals 6.6 angstrom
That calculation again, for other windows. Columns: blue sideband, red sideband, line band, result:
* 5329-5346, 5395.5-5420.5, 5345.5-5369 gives 5.8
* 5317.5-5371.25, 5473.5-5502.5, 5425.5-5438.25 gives 2.2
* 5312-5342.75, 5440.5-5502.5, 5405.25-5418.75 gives 2.7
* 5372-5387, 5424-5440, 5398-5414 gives -1.2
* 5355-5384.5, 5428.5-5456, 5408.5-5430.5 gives 0.2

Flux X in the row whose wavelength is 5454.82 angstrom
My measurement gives 10.57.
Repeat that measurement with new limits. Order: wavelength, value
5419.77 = 8.383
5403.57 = 8.655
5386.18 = 8.236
